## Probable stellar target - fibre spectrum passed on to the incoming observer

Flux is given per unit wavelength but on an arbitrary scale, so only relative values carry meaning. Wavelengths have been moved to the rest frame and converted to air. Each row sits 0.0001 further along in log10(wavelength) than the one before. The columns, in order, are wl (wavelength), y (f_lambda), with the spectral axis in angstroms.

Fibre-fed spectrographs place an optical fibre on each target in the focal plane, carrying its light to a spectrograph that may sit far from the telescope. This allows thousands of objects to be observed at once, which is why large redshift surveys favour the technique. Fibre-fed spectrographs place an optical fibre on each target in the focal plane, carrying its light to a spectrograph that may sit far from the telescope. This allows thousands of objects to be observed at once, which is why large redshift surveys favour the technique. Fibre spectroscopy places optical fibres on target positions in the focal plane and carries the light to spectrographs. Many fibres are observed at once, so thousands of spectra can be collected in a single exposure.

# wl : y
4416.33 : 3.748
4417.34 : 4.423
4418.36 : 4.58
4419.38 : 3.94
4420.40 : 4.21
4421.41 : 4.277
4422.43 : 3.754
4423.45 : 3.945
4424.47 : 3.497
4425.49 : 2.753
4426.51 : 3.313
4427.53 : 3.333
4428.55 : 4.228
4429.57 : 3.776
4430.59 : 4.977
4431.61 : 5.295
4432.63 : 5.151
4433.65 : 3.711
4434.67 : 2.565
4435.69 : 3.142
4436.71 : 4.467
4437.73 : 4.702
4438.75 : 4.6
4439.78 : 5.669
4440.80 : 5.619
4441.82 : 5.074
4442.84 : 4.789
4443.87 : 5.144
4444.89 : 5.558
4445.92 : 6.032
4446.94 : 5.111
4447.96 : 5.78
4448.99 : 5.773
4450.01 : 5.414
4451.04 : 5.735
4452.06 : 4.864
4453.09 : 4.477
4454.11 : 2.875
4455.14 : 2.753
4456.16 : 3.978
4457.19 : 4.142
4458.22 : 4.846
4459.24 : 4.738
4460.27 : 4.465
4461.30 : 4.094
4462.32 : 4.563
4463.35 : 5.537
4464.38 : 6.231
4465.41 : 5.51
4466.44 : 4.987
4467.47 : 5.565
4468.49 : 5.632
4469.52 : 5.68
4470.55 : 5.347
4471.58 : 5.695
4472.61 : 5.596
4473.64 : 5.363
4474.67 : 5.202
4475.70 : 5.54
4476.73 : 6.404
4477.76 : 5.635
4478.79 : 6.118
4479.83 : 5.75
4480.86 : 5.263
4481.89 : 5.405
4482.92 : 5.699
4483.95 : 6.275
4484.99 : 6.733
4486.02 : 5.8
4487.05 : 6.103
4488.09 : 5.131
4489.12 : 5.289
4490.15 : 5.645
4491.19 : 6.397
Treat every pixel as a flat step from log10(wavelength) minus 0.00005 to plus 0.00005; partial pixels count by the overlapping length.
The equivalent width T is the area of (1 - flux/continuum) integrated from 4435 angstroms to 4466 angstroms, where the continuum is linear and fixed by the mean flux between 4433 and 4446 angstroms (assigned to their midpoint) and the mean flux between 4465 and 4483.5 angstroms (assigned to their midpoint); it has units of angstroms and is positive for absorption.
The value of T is 0.6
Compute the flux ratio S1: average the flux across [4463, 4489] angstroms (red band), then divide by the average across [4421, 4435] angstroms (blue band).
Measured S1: 1.45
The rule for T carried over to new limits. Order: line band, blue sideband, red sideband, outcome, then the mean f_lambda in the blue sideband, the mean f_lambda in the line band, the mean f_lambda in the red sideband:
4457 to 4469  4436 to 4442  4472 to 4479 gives 0.85 angstroms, 4.96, 5.05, 5.68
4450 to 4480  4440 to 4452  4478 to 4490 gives 2.86 angstroms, 5.44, 5.08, 5.77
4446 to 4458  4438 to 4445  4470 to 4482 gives 1.39 angstroms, 5.17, 4.68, 5.62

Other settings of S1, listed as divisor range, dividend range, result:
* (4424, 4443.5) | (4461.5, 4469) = 1.26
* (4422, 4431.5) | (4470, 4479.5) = 1.49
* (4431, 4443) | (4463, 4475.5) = 1.21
